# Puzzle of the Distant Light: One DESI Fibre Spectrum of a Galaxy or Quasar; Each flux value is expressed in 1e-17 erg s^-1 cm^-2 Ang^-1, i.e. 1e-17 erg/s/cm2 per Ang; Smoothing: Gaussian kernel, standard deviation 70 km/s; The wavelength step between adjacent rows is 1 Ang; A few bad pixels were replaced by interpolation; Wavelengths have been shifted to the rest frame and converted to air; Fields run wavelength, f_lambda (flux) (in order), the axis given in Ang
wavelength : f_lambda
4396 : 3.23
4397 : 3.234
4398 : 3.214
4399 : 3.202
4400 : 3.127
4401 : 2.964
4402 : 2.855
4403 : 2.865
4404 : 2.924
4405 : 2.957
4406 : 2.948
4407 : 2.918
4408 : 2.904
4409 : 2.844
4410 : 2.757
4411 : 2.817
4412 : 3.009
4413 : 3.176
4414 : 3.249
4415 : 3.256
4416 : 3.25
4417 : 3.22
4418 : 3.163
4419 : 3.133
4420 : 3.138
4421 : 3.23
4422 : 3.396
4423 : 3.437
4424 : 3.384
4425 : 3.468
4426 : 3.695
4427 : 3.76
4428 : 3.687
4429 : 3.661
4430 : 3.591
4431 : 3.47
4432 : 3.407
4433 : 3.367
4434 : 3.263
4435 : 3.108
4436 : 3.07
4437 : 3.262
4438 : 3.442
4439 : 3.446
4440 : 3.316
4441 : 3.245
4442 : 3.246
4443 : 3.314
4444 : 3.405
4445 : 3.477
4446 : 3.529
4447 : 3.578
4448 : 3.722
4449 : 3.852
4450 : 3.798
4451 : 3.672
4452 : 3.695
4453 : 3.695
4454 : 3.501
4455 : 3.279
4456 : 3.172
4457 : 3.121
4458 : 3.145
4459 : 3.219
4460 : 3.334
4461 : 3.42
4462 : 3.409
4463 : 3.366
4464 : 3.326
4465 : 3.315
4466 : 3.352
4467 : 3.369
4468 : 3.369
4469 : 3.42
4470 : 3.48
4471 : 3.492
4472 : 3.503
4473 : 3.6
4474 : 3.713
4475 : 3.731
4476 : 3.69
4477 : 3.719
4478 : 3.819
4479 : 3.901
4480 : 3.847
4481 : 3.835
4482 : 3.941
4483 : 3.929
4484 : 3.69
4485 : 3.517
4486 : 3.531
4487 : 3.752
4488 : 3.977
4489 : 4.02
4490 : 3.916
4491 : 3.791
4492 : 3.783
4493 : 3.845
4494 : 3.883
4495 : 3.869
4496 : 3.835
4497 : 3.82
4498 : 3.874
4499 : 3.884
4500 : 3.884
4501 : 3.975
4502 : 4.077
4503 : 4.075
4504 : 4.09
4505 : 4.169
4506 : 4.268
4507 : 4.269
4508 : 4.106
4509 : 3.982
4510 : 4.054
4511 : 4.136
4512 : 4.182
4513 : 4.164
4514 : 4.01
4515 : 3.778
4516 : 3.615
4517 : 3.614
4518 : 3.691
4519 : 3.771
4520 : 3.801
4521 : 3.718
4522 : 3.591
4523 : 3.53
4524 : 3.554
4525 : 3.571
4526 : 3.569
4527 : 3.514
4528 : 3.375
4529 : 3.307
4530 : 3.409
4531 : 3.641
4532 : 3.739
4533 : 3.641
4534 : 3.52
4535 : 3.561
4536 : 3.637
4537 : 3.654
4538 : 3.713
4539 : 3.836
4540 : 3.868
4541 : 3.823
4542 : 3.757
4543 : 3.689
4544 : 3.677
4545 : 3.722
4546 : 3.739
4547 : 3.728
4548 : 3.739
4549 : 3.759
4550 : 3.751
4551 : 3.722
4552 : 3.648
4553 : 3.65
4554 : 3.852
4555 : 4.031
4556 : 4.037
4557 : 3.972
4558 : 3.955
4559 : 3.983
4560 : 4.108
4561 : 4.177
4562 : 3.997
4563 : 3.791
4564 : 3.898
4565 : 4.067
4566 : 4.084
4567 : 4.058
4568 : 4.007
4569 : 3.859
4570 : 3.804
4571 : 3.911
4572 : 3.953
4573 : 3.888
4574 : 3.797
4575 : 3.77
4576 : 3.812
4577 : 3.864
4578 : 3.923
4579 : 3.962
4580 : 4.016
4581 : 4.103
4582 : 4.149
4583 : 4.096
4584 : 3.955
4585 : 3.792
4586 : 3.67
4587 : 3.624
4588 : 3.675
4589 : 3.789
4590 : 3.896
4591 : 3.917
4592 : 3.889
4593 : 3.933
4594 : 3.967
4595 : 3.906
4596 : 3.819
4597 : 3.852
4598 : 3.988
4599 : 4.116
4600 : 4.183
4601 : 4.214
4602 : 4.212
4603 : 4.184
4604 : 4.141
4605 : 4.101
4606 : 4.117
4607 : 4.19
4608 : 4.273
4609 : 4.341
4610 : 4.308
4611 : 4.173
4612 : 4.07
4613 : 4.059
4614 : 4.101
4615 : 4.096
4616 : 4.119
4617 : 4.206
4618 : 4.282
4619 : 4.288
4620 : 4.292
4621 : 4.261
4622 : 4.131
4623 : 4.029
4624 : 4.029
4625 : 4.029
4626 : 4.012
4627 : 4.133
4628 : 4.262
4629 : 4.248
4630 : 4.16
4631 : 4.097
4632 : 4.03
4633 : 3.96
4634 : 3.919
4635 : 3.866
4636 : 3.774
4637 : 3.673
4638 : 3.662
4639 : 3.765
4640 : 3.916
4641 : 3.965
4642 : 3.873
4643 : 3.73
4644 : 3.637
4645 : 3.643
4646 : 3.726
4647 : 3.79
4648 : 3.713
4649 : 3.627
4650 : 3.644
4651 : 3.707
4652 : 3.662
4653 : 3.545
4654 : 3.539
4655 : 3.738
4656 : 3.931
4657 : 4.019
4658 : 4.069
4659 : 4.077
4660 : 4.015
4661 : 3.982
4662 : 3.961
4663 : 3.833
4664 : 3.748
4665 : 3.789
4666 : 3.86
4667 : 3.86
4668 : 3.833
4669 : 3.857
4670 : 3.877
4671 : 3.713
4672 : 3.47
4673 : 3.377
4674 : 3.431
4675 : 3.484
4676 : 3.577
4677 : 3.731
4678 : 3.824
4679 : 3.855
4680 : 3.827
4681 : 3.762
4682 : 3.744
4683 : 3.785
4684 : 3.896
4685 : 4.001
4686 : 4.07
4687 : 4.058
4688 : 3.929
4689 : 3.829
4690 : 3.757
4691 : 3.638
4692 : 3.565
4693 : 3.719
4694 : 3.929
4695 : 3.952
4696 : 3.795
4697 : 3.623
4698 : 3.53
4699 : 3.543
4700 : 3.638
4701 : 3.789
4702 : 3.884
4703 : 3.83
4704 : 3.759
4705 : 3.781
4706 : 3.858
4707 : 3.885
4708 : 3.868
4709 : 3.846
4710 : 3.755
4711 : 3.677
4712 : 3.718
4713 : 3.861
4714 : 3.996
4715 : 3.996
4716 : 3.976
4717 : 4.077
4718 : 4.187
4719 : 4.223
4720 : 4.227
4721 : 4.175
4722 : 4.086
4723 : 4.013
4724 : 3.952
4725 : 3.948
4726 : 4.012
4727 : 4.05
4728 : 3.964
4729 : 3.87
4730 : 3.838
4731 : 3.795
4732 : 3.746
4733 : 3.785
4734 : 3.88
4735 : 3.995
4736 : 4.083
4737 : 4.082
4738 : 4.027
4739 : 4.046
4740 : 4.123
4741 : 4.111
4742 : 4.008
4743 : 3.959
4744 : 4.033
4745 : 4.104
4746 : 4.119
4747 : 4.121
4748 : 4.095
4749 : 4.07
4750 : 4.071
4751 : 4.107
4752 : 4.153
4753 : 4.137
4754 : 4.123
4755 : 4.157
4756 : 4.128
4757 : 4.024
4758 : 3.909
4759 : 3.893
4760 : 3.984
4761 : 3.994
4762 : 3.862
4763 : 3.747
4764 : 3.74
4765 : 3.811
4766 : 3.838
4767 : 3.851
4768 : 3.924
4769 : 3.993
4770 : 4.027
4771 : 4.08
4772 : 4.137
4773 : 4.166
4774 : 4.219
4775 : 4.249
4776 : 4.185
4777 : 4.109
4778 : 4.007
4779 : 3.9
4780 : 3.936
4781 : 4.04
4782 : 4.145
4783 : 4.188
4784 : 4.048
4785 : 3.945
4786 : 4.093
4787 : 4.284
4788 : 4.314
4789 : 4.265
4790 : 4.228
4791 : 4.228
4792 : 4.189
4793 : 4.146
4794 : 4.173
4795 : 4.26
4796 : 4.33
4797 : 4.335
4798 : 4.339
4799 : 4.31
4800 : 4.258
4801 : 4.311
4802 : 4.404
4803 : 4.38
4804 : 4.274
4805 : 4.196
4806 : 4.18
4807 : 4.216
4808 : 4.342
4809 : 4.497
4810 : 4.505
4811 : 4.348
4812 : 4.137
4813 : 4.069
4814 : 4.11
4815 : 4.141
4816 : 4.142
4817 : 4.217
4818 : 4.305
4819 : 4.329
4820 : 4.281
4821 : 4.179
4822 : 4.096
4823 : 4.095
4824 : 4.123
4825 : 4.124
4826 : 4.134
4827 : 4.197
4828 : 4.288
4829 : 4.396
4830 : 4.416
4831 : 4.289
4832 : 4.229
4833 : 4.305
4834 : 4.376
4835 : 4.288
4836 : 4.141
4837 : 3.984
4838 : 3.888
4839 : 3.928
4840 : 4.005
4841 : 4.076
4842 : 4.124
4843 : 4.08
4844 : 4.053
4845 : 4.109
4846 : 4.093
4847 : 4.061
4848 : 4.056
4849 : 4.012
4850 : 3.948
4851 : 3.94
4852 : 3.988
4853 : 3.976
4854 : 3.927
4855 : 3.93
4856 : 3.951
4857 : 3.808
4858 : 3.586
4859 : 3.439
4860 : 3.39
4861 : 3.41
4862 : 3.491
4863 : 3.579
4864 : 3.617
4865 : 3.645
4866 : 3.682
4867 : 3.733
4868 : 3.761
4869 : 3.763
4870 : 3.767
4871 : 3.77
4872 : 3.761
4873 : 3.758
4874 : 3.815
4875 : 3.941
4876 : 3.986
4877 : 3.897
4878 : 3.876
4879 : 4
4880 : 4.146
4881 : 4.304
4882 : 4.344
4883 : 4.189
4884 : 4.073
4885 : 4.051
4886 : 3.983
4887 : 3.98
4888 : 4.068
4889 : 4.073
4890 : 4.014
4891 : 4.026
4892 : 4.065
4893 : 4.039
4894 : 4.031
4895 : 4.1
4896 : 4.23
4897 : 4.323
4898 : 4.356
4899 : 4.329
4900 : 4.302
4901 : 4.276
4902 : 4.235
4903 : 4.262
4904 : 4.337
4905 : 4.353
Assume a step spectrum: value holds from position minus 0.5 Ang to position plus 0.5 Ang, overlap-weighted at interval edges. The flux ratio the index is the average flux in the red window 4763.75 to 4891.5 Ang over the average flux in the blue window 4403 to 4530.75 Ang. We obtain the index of 1.14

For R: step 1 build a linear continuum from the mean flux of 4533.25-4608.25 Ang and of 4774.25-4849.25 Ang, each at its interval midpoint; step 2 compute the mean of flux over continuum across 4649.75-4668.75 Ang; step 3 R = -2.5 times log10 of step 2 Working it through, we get 0.05 mag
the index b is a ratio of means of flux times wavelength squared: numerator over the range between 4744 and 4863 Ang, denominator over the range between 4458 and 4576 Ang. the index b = 1.23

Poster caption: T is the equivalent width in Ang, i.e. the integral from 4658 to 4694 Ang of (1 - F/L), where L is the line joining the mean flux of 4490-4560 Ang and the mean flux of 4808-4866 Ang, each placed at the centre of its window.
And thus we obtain 1.2 Ang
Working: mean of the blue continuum 3.81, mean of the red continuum 4.05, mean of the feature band 3.8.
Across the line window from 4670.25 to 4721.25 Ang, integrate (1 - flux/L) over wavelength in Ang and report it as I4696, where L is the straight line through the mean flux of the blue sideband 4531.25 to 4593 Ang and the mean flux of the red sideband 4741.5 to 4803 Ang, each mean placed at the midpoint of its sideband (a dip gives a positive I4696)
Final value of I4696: 2.5 Ang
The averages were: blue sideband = 3.85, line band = 3.81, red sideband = 4.1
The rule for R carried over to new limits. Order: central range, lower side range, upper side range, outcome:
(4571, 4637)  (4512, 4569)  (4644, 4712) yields -0.07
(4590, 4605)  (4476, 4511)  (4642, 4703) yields -0.05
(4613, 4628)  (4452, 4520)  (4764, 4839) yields -0.06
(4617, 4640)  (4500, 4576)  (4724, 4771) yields -0.04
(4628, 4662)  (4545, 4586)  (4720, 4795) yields 0.03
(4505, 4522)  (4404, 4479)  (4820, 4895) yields -0.14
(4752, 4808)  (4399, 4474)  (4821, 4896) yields -0.07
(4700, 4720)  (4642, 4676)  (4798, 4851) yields 0.00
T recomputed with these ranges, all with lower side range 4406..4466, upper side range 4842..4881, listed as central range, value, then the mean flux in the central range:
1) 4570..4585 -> -1.82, 3.93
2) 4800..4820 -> -2.56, 4.27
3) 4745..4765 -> -1.62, 4.02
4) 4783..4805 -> -2.78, 4.24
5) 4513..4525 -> -0.96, 3.71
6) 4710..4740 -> -2.38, 3.97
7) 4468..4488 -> -1.78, 3.69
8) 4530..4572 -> -4.18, 3.82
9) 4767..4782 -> -1.30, 4.06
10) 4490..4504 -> -2.01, 3.9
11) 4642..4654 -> -0.29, 3.68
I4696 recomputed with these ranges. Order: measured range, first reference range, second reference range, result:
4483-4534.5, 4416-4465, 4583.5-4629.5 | -1.9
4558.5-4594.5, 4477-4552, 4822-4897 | -0.9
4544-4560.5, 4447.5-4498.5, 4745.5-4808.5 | -0.3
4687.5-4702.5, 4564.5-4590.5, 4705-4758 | 0.9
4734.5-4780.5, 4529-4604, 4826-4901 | -1.0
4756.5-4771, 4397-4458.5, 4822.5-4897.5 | -0.3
